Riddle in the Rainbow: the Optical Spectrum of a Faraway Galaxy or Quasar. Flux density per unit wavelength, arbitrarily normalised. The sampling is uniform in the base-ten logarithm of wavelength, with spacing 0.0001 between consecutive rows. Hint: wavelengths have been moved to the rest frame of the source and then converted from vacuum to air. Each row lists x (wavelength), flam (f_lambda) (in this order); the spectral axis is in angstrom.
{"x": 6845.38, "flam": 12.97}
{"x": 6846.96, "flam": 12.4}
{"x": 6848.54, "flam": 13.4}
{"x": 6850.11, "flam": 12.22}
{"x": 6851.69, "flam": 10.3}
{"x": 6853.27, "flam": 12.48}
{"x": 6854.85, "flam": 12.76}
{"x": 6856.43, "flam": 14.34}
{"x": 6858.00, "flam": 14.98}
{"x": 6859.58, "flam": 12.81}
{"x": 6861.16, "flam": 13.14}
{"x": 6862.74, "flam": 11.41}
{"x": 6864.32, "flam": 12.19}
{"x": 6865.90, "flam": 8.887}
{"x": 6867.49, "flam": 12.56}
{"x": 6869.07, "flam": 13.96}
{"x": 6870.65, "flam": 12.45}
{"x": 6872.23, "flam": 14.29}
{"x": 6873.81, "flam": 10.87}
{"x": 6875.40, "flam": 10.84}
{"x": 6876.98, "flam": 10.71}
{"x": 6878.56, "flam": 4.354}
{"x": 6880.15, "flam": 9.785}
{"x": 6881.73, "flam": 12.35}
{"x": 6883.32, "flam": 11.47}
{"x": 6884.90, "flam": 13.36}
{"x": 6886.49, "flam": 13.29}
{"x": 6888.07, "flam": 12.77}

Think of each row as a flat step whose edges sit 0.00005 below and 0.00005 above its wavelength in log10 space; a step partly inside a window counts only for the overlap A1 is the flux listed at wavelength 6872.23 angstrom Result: 14.29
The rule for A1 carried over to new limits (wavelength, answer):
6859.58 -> 12.81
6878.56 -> 4.354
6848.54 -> 13.4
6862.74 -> 11.41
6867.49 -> 12.56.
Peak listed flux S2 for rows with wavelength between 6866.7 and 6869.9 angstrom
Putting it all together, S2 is 13.96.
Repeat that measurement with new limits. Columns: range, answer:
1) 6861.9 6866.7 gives 12.19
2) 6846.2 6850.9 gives 13.4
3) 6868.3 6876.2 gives 14.29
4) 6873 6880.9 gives 10.87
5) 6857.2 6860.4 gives 14.98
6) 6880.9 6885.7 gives 13.36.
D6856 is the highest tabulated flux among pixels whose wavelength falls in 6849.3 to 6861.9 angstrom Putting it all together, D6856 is 14.98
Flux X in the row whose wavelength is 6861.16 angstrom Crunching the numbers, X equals 13.14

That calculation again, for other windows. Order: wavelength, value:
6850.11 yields 12.22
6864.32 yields 12.19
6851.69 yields 10.3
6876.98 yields 10.71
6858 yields 14.98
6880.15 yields 9.785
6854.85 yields 12.76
